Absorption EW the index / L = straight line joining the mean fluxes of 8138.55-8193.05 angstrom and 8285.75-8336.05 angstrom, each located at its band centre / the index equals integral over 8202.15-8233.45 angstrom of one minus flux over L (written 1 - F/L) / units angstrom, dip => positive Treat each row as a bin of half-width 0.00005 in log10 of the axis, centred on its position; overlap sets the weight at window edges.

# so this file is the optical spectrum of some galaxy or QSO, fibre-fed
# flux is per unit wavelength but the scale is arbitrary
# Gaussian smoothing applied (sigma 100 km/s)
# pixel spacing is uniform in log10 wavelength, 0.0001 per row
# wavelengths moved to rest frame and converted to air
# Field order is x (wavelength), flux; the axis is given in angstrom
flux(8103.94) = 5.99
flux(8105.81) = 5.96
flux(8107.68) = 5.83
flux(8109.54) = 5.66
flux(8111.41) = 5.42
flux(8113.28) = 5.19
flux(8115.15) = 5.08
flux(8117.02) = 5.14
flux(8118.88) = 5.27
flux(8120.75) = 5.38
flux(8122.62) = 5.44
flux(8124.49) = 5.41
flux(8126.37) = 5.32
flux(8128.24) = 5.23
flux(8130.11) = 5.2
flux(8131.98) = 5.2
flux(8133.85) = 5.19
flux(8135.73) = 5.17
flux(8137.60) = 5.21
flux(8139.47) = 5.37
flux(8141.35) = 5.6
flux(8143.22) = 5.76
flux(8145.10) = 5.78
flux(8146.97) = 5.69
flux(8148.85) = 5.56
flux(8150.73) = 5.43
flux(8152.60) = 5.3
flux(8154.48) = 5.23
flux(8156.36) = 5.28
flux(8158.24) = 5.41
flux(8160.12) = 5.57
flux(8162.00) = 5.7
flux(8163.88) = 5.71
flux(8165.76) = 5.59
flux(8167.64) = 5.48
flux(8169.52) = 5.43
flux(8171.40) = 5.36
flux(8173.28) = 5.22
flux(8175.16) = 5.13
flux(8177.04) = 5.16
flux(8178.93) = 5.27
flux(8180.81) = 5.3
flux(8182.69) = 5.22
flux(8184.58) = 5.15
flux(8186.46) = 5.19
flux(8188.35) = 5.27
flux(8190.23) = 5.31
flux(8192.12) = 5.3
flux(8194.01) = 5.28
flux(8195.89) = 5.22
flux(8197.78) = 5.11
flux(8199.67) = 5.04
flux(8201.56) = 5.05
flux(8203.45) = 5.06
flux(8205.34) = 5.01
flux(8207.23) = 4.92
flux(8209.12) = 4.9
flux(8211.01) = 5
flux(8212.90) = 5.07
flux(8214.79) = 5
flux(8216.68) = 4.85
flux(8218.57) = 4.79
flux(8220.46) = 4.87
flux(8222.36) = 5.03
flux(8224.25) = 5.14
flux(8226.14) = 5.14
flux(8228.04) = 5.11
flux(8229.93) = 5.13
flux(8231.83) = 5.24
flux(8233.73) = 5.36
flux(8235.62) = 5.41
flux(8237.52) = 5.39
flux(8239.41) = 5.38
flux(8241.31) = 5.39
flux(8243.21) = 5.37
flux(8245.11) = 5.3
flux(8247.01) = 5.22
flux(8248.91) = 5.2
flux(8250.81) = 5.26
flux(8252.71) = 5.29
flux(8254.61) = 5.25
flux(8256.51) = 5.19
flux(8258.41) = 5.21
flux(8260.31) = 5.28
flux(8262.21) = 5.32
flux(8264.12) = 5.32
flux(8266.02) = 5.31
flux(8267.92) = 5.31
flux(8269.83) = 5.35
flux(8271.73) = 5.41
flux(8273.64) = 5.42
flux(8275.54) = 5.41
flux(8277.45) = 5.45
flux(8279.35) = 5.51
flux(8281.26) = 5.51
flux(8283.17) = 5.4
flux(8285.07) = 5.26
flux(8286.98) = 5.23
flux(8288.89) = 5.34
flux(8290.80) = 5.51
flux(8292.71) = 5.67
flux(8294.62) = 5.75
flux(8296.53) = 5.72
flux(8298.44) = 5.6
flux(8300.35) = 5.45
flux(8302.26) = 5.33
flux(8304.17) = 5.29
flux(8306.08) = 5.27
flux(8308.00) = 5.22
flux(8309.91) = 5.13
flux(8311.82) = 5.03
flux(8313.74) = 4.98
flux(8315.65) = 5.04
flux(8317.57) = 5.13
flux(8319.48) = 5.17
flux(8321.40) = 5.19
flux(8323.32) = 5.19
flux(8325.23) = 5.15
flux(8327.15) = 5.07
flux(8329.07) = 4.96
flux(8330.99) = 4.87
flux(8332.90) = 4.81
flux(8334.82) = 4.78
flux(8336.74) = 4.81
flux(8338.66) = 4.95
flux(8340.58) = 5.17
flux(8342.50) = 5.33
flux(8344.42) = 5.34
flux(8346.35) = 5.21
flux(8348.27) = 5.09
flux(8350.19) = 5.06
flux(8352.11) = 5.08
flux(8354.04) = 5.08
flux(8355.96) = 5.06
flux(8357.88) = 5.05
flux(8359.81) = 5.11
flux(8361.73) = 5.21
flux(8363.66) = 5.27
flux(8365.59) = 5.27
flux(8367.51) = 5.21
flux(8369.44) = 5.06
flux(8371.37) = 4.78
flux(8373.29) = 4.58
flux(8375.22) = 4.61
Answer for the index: 1.9 angstrom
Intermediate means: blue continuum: 5.41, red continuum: 5.22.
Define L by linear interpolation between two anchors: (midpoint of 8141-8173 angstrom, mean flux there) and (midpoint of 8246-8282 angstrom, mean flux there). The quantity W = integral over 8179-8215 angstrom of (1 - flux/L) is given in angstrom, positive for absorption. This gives 2.1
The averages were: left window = 5.51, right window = 5.33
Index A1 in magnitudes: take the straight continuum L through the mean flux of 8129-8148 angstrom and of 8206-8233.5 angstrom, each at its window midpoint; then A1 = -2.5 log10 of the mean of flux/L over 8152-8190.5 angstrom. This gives -0.02 mag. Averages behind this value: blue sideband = 5.42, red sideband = 5.02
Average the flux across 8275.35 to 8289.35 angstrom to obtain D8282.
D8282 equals 5.39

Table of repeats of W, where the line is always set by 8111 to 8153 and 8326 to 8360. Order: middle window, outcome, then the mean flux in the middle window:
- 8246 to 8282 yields -1.1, 5.33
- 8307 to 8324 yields -0.1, 5.12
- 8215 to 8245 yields 0.2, 5.17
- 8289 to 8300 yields -1.1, 5.61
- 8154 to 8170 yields -0.5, 5.5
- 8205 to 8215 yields 0.5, 4.98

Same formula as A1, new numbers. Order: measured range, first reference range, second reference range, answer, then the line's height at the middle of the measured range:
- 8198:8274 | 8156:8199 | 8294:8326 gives 0.03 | 5.3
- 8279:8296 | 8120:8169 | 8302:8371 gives -0.06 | 5.19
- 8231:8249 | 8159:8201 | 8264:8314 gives 0.00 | 5.35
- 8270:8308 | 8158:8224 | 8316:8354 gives -0.07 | 5.11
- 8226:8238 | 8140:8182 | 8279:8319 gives 0.03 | 5.4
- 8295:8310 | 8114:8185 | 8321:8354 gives -0.06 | 5.12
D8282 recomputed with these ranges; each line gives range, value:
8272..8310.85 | 5.42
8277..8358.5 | 5.21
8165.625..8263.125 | 5.19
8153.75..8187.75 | 5.35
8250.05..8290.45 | 5.34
